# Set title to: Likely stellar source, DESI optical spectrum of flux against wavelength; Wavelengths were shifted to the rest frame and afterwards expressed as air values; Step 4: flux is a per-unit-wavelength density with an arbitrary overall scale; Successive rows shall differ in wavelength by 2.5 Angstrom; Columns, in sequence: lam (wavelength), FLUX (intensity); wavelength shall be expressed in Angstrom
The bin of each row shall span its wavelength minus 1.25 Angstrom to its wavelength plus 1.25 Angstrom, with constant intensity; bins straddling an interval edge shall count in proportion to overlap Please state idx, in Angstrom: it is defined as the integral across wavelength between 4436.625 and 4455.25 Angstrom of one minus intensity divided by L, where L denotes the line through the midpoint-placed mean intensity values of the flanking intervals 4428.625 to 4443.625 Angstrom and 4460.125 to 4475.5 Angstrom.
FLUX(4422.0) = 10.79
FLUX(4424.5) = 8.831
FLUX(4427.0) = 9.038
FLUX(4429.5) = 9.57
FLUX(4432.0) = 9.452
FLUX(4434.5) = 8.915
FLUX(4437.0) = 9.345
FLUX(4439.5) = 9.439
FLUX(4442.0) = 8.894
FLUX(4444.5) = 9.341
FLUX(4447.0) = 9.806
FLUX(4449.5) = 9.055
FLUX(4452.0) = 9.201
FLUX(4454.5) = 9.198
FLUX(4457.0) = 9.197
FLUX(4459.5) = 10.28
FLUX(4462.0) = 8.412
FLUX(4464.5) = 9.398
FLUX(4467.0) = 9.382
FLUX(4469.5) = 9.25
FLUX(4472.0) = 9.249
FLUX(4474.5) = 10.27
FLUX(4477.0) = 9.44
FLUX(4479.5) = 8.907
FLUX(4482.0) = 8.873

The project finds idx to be 0.0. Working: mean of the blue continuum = 9.26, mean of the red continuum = 9.35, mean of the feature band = 9.28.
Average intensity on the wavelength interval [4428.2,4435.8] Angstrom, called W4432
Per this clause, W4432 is 9.31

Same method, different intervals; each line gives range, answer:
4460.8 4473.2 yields 9.14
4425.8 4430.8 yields 9.31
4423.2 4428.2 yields 8.95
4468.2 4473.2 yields 9.25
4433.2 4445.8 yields 9.19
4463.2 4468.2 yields 9.38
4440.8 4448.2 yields 9.35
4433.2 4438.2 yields 9.13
